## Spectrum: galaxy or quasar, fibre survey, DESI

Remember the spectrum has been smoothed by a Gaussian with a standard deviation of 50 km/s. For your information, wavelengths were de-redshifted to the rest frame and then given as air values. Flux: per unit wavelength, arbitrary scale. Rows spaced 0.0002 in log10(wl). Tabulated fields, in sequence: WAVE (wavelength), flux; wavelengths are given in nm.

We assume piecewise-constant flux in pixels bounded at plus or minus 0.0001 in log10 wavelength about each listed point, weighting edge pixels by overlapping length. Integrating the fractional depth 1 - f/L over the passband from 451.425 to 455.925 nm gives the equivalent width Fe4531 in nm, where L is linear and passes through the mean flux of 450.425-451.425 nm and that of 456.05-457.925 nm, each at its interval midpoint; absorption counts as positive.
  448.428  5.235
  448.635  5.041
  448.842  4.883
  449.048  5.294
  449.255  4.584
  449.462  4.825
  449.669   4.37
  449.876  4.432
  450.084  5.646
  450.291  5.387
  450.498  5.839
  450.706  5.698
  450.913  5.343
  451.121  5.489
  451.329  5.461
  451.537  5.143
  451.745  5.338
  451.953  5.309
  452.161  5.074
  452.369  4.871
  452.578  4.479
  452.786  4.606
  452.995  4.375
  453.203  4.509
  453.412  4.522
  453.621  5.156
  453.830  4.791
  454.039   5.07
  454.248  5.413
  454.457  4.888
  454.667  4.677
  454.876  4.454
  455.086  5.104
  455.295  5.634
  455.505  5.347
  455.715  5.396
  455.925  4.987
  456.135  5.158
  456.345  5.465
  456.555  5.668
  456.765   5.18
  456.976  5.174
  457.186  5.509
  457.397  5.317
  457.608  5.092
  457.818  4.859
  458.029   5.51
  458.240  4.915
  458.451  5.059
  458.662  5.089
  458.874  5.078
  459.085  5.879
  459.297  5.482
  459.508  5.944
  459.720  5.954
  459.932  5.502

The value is 0.38 nm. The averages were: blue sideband 5.56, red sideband 5.27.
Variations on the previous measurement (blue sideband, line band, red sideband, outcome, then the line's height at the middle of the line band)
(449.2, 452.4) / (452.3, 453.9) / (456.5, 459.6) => 0.18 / 5.23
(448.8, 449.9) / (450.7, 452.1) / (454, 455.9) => -0.14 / 4.88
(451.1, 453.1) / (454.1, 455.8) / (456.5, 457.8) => 0.02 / 5.16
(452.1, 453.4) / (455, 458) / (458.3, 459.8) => -0.09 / 5.13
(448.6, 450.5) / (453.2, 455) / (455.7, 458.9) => 0.09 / 5.12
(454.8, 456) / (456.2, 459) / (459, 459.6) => 0.14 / 5.5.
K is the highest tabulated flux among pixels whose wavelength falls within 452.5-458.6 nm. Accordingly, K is 5.668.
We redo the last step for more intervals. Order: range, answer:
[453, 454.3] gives 5.413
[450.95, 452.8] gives 5.489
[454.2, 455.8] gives 5.634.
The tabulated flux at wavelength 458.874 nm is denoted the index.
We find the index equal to 5.078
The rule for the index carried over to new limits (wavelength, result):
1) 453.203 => 4.509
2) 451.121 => 5.489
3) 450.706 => 5.698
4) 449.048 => 5.294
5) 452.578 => 4.479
